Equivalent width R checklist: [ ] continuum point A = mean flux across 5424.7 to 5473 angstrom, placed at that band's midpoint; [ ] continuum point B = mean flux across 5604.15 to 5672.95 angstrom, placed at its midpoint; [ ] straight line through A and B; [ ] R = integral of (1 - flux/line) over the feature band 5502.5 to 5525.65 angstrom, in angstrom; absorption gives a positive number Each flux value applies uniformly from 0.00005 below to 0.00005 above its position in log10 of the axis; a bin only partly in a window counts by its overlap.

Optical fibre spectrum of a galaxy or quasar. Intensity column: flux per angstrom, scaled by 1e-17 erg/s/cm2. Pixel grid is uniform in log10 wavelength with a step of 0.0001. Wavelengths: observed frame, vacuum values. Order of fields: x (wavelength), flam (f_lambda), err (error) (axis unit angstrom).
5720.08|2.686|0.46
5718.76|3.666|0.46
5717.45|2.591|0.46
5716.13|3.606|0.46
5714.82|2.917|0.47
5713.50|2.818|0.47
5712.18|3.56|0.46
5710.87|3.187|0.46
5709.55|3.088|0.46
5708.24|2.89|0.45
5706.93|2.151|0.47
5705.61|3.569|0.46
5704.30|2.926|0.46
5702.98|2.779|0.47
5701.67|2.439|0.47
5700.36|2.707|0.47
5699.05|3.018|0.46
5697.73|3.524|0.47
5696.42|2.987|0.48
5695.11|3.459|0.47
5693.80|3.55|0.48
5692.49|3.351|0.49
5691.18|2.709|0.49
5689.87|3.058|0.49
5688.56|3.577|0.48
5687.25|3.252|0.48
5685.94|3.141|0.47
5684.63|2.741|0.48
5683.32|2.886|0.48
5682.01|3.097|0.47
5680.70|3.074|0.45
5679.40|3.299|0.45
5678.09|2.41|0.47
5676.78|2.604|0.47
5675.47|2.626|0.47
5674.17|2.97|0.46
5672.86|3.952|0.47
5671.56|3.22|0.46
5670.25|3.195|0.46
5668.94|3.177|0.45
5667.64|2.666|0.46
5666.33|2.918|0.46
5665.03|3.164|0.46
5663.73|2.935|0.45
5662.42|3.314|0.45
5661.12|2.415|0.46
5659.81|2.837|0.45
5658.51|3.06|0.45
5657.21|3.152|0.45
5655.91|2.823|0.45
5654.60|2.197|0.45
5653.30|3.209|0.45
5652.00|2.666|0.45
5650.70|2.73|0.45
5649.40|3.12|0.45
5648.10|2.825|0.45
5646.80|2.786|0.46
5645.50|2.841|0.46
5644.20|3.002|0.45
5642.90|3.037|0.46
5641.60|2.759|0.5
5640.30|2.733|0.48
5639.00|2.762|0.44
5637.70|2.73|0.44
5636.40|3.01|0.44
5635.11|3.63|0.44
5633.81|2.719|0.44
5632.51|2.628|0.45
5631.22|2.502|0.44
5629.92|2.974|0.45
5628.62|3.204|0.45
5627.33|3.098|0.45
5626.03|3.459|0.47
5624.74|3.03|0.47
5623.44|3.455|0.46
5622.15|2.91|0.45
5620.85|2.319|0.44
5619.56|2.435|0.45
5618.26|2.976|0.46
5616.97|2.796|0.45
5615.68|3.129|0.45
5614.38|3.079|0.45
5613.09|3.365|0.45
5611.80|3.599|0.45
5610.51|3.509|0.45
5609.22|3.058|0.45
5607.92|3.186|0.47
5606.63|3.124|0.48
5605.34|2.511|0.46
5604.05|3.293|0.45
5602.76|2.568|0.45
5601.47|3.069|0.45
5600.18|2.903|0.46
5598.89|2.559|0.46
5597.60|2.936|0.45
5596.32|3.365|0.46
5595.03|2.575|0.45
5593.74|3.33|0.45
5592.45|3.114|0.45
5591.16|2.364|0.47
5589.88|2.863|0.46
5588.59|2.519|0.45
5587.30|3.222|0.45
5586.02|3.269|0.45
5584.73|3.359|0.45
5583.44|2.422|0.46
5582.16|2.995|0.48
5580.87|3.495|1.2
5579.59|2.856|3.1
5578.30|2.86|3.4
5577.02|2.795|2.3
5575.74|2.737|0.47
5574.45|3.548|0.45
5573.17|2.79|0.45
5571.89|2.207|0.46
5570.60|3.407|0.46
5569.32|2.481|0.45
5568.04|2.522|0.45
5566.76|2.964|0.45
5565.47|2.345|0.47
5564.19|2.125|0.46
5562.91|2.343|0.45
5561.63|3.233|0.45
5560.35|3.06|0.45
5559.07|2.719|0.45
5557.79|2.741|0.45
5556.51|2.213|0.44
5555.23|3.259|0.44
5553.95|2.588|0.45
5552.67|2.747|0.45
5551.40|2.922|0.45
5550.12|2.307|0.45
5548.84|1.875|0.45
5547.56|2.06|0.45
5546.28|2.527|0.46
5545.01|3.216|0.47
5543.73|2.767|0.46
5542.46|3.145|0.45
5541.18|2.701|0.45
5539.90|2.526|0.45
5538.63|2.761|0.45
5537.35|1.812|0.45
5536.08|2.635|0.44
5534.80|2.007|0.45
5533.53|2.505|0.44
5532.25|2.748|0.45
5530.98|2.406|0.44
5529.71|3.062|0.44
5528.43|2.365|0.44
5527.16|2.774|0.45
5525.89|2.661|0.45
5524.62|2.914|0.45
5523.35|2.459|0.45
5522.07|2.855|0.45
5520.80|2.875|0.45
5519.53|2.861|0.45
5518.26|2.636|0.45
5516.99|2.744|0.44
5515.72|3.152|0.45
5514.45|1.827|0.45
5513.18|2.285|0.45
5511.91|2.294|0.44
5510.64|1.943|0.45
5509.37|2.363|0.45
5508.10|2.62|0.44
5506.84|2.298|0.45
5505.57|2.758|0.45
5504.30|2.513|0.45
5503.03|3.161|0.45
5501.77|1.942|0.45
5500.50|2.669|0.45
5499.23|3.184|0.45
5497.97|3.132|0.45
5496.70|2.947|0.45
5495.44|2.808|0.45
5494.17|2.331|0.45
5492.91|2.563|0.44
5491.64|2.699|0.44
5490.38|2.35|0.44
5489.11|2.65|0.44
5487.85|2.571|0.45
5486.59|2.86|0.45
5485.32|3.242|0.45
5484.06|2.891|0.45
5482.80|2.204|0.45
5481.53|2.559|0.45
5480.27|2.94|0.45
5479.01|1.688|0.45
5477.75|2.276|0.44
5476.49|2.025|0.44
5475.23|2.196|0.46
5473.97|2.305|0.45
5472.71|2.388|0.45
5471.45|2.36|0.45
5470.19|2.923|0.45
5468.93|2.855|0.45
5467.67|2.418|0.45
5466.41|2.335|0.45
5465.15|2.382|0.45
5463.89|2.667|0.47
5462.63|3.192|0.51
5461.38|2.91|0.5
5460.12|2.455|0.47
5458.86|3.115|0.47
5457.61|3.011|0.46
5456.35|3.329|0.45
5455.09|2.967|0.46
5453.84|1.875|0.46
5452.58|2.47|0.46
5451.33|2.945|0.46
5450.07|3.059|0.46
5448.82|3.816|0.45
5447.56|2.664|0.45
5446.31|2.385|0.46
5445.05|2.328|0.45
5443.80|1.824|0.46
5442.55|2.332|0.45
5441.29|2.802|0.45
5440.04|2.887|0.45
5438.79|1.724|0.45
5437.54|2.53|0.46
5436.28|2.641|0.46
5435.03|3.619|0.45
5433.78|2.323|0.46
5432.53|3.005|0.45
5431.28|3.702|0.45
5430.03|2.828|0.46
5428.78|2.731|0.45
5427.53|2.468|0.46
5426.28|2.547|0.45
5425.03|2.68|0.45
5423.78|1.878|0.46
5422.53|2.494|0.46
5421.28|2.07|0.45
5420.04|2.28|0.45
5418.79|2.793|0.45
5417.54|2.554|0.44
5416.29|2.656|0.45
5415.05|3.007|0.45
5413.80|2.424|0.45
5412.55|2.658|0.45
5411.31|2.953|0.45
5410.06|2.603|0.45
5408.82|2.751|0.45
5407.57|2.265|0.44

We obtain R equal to 1.77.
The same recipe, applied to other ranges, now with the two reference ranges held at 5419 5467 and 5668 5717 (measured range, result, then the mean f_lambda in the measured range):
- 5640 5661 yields 1.01 angstrom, 2.85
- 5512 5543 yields 2.16 angstrom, 2.61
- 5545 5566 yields 1.90 angstrom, 2.59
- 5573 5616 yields -1.55 angstrom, 3.01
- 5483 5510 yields 0.65 angstrom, 2.69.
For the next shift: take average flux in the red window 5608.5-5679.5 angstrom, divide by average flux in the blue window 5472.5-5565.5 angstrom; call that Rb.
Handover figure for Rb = 1.1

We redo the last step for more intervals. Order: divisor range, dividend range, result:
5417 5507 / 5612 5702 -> 1.13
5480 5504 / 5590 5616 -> 1.12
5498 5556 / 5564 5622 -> 1.12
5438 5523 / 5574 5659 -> 1.13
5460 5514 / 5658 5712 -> 1.18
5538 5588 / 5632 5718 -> 1.08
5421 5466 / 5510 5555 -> 0.96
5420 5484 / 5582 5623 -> 1.14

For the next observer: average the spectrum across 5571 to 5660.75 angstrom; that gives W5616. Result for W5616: 2.94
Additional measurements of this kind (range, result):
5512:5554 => 2.59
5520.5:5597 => 2.74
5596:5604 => 2.91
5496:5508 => 2.73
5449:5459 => 2.88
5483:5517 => 2.61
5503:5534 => 2.59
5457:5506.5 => 2.63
